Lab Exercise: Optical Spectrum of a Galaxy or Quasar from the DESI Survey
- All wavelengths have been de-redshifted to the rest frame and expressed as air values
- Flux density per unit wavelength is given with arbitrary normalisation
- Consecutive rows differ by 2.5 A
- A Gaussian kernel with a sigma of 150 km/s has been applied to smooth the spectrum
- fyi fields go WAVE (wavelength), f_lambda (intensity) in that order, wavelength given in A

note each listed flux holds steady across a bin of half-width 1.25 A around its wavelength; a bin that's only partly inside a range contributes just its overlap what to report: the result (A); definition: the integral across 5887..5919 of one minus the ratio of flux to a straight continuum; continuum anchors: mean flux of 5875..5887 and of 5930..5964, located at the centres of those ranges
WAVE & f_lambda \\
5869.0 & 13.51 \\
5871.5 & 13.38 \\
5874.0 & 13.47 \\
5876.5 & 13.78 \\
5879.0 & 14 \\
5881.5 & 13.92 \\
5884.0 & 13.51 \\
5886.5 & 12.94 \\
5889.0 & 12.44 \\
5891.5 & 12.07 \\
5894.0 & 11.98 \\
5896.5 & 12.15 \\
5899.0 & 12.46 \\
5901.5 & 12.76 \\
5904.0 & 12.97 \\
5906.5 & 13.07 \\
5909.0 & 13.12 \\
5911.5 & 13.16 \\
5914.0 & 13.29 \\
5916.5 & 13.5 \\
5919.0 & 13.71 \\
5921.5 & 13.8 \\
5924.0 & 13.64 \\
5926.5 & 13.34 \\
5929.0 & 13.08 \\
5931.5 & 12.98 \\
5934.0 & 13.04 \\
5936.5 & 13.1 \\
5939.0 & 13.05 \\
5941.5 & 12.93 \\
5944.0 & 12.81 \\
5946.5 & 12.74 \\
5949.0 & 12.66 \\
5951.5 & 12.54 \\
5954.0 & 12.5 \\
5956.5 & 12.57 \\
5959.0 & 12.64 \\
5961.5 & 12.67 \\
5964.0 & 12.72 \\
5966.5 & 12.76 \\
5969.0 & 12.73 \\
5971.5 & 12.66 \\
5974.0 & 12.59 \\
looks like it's 1.4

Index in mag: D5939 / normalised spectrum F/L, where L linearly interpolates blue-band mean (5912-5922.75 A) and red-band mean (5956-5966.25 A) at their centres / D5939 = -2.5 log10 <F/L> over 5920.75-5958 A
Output 0.01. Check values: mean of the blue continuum 13.5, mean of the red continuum 12.7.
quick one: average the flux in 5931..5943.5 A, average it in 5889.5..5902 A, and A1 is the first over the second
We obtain 1.1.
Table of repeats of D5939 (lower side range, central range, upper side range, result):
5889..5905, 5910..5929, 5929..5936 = -0.05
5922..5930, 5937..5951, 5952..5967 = 0.01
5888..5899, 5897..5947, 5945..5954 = -0.06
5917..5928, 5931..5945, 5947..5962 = 0.01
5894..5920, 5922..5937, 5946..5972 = -0.03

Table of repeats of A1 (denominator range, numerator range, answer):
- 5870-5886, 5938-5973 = 0.93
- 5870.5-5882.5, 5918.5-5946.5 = 0.96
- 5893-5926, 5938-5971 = 0.97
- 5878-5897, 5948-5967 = 0.98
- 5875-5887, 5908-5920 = 0.98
